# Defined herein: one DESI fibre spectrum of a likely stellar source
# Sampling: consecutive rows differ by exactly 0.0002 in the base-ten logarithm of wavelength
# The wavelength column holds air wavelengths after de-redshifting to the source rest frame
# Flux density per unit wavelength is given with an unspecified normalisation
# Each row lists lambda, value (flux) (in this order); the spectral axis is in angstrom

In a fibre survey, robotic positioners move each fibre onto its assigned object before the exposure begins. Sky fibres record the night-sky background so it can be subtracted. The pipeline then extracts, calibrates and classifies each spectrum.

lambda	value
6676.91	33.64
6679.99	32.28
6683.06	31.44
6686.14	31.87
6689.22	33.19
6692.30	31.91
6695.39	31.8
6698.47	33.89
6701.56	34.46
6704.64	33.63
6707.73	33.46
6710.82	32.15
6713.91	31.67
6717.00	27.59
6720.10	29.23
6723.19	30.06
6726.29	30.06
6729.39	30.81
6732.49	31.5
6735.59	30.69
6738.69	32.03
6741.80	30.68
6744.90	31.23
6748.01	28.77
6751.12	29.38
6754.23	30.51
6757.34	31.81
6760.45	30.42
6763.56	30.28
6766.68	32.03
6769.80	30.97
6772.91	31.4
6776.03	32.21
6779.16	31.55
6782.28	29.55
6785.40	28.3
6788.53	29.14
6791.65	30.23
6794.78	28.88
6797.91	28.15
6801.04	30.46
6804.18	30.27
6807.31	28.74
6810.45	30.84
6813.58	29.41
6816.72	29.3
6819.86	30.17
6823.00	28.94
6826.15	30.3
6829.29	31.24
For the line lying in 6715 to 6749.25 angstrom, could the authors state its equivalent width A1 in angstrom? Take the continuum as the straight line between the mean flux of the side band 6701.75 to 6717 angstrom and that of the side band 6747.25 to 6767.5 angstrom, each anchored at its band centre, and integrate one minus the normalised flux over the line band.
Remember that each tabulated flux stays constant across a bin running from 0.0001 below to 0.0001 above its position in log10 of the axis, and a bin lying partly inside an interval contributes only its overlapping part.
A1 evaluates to 1.3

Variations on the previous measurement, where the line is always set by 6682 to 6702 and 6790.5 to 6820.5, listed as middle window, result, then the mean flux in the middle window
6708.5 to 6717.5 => 0.3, 31.1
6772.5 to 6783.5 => -0.3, 31.2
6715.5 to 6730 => 1.0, 29.5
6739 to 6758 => 0.4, 30.4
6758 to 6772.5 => -0.2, 31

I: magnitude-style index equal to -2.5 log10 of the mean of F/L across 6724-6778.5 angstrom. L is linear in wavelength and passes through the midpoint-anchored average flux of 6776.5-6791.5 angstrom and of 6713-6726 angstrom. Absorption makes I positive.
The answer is -0.04 mag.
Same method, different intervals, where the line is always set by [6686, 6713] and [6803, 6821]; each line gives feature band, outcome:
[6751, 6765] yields 0.02 mag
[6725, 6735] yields 0.04 mag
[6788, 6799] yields 0.04 mag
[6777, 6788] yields 0.03 mag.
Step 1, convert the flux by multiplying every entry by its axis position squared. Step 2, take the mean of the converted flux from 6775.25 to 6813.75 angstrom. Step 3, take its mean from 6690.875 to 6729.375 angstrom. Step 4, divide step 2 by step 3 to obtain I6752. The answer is 0.97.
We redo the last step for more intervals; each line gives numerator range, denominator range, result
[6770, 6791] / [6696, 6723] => 0.97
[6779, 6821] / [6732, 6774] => 0.97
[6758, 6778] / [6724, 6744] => 1.02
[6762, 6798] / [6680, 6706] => 0.95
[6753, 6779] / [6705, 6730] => 1.03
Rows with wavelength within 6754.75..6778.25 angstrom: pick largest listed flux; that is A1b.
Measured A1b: 32.21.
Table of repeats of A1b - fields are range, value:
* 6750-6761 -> 31.81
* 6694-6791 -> 34.46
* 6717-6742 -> 32.03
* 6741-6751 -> 31.23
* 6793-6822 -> 30.84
